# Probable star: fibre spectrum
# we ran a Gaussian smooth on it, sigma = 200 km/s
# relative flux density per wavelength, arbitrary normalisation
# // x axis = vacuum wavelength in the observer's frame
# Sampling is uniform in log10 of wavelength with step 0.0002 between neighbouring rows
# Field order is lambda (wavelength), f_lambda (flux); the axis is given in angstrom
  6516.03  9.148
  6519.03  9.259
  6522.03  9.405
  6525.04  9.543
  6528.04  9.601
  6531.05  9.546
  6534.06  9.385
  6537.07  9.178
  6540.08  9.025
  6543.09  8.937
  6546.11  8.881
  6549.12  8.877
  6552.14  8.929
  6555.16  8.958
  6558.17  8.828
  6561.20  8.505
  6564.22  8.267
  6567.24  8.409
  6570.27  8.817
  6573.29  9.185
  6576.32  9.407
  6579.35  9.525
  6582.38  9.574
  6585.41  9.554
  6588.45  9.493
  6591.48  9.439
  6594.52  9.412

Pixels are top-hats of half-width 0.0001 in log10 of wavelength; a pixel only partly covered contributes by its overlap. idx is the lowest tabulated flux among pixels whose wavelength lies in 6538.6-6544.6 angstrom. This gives 8.937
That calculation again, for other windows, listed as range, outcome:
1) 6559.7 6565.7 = 8.267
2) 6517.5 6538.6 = 9.178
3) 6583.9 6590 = 9.493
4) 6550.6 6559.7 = 8.828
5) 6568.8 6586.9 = 8.817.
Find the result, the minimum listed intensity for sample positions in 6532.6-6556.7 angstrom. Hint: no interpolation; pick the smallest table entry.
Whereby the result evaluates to 8.877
